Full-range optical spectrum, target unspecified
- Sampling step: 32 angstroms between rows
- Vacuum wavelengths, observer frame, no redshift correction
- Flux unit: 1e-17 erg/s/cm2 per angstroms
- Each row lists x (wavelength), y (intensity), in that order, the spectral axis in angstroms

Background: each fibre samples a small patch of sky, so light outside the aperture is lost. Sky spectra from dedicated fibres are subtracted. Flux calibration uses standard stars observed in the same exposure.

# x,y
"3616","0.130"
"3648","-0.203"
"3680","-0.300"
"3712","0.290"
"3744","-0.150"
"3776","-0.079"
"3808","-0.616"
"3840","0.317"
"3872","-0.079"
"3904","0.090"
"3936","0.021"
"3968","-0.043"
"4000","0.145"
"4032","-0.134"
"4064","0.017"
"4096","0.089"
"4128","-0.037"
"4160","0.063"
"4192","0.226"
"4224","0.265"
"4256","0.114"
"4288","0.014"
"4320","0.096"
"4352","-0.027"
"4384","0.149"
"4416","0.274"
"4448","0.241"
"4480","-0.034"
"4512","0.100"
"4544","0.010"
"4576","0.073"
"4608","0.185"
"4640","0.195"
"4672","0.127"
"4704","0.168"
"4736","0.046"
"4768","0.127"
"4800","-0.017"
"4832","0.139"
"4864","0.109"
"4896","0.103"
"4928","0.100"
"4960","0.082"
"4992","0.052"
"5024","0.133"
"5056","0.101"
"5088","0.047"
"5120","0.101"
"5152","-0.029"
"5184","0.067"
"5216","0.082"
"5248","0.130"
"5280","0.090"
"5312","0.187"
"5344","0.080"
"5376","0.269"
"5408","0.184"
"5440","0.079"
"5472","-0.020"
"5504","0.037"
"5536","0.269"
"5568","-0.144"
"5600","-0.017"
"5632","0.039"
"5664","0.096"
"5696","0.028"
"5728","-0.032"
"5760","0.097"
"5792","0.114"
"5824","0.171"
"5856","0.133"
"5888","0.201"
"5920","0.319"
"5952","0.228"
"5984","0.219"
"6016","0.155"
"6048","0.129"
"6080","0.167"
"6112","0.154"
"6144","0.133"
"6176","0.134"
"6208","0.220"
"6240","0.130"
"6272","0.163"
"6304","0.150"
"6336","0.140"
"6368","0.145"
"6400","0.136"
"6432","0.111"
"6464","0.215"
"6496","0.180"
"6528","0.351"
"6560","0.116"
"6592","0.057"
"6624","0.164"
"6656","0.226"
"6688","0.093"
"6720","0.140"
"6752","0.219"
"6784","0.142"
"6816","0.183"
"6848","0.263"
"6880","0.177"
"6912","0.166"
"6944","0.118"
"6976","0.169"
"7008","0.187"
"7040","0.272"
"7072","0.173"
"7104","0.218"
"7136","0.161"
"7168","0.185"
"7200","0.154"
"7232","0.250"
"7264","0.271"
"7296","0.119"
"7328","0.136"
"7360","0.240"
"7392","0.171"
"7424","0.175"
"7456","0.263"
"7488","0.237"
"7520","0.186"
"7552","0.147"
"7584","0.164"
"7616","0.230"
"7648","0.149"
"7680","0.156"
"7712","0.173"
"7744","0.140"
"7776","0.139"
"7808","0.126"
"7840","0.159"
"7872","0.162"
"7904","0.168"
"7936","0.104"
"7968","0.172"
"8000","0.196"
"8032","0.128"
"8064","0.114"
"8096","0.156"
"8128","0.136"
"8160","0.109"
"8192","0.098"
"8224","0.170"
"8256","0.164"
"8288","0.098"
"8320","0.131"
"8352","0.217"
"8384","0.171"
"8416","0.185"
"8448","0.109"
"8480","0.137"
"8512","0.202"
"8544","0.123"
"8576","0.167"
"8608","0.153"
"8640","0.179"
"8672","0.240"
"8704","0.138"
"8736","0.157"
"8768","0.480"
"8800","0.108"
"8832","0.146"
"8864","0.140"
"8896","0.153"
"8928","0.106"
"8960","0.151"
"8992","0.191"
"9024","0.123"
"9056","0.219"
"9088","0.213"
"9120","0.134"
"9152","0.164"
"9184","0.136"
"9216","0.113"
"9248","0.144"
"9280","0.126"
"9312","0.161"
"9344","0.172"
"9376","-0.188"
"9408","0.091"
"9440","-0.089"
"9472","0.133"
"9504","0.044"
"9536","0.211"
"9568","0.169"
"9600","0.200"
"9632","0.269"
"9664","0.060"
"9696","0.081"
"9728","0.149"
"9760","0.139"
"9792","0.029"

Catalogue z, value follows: 0.749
